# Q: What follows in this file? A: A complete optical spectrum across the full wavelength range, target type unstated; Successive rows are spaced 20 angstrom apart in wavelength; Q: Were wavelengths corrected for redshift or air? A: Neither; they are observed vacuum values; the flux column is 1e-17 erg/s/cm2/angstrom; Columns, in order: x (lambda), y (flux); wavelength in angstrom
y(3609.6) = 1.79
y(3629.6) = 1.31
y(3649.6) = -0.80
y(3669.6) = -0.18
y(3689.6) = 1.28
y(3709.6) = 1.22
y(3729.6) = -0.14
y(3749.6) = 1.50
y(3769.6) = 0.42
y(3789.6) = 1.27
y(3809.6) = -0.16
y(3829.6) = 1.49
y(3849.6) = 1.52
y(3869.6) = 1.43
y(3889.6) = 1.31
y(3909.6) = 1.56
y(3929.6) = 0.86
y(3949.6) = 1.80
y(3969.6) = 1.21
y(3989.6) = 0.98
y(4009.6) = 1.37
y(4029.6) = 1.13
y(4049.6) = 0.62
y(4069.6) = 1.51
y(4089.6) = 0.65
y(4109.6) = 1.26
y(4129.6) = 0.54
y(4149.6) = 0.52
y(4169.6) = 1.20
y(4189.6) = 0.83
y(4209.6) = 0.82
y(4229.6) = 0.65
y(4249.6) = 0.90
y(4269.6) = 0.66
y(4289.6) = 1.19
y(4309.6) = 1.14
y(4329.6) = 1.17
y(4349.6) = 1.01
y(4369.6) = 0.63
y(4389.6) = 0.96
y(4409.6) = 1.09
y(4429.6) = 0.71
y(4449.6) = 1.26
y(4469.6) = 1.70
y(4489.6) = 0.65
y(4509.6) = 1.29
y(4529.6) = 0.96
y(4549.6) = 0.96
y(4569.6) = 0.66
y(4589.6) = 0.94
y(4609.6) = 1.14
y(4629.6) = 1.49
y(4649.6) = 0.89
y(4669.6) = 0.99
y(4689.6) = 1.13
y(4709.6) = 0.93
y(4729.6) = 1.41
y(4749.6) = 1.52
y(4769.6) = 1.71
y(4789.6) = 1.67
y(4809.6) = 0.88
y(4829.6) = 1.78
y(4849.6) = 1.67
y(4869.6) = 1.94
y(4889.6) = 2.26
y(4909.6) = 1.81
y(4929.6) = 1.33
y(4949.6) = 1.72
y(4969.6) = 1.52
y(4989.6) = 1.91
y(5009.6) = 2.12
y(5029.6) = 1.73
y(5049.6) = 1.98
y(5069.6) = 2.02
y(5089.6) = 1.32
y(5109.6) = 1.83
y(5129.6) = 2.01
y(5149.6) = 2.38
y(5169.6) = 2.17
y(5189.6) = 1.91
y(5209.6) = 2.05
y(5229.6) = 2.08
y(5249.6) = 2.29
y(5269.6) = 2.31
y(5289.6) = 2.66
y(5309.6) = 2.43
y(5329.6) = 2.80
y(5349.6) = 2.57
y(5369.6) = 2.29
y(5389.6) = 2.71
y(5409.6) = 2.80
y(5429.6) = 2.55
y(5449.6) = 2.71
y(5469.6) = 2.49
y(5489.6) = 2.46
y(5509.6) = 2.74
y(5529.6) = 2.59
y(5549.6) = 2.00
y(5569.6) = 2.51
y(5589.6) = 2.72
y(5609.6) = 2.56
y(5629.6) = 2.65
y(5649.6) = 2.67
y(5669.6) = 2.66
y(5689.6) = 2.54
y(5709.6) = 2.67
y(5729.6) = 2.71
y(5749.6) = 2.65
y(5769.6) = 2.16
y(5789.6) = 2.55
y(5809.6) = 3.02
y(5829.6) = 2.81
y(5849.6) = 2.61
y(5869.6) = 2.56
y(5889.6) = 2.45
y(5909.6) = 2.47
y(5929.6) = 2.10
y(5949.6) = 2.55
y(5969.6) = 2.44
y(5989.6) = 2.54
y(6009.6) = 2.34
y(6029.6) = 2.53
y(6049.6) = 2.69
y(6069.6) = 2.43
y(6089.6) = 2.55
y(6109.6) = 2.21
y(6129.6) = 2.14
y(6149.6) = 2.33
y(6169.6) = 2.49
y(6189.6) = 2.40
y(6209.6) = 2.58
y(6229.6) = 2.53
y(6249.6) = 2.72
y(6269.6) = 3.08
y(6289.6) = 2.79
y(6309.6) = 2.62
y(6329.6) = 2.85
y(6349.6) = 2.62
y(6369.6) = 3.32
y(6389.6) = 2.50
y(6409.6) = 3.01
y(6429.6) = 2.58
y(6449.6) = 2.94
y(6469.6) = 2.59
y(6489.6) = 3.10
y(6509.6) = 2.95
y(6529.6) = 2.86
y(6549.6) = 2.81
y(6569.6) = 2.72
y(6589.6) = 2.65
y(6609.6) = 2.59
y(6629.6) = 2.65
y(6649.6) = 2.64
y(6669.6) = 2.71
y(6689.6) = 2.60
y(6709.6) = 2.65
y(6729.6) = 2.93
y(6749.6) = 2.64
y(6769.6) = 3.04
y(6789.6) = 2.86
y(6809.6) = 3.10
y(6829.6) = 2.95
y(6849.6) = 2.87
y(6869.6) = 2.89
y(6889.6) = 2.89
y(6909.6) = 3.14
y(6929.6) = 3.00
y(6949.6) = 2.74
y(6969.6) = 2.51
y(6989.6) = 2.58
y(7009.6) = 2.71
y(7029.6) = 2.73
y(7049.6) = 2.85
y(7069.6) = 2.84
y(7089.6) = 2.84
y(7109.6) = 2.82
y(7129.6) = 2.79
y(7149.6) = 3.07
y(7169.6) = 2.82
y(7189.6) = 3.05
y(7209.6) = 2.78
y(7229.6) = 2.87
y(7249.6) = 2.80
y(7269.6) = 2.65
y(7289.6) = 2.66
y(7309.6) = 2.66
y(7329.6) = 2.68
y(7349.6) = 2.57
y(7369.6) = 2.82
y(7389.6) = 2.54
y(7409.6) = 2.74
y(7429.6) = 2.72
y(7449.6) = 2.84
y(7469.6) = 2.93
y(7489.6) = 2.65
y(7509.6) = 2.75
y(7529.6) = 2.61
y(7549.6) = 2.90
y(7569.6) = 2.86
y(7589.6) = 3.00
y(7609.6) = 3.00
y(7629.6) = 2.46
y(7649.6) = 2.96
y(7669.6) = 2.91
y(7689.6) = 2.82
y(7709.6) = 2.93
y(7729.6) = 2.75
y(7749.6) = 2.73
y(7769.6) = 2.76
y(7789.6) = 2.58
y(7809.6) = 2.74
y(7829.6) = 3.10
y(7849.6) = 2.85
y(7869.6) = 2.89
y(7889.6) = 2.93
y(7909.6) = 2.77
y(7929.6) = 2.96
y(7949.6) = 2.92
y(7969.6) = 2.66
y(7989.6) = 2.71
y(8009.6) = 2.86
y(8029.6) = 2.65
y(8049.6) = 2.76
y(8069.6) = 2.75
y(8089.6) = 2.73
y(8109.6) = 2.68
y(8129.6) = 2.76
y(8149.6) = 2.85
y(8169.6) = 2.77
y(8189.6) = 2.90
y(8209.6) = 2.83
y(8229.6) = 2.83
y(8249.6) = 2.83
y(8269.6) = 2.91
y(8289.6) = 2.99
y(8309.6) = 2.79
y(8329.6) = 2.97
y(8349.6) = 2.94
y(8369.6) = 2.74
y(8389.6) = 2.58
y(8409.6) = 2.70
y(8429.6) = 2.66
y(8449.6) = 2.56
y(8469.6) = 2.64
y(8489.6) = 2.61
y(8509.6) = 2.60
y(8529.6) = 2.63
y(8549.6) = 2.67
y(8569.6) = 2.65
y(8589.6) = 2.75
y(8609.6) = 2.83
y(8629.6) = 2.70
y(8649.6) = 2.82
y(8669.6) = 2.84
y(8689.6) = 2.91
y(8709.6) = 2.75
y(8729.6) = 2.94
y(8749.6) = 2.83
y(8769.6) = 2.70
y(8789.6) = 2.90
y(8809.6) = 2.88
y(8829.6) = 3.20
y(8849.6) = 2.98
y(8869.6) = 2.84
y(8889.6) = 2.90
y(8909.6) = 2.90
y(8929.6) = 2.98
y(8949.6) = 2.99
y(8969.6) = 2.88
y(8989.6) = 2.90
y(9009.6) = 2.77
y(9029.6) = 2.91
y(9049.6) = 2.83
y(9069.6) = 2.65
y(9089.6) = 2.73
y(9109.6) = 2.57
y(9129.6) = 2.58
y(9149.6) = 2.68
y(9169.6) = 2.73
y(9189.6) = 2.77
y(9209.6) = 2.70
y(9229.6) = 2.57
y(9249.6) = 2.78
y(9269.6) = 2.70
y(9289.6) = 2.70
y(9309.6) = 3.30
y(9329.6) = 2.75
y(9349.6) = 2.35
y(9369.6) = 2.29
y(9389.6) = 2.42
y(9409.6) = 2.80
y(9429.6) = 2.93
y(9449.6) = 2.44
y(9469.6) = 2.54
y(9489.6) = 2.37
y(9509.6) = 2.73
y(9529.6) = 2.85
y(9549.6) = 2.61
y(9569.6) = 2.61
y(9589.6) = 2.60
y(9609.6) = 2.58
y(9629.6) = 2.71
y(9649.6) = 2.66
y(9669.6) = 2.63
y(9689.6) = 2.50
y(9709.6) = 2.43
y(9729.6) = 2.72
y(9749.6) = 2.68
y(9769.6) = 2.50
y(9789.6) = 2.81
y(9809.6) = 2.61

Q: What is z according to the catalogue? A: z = 0.18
